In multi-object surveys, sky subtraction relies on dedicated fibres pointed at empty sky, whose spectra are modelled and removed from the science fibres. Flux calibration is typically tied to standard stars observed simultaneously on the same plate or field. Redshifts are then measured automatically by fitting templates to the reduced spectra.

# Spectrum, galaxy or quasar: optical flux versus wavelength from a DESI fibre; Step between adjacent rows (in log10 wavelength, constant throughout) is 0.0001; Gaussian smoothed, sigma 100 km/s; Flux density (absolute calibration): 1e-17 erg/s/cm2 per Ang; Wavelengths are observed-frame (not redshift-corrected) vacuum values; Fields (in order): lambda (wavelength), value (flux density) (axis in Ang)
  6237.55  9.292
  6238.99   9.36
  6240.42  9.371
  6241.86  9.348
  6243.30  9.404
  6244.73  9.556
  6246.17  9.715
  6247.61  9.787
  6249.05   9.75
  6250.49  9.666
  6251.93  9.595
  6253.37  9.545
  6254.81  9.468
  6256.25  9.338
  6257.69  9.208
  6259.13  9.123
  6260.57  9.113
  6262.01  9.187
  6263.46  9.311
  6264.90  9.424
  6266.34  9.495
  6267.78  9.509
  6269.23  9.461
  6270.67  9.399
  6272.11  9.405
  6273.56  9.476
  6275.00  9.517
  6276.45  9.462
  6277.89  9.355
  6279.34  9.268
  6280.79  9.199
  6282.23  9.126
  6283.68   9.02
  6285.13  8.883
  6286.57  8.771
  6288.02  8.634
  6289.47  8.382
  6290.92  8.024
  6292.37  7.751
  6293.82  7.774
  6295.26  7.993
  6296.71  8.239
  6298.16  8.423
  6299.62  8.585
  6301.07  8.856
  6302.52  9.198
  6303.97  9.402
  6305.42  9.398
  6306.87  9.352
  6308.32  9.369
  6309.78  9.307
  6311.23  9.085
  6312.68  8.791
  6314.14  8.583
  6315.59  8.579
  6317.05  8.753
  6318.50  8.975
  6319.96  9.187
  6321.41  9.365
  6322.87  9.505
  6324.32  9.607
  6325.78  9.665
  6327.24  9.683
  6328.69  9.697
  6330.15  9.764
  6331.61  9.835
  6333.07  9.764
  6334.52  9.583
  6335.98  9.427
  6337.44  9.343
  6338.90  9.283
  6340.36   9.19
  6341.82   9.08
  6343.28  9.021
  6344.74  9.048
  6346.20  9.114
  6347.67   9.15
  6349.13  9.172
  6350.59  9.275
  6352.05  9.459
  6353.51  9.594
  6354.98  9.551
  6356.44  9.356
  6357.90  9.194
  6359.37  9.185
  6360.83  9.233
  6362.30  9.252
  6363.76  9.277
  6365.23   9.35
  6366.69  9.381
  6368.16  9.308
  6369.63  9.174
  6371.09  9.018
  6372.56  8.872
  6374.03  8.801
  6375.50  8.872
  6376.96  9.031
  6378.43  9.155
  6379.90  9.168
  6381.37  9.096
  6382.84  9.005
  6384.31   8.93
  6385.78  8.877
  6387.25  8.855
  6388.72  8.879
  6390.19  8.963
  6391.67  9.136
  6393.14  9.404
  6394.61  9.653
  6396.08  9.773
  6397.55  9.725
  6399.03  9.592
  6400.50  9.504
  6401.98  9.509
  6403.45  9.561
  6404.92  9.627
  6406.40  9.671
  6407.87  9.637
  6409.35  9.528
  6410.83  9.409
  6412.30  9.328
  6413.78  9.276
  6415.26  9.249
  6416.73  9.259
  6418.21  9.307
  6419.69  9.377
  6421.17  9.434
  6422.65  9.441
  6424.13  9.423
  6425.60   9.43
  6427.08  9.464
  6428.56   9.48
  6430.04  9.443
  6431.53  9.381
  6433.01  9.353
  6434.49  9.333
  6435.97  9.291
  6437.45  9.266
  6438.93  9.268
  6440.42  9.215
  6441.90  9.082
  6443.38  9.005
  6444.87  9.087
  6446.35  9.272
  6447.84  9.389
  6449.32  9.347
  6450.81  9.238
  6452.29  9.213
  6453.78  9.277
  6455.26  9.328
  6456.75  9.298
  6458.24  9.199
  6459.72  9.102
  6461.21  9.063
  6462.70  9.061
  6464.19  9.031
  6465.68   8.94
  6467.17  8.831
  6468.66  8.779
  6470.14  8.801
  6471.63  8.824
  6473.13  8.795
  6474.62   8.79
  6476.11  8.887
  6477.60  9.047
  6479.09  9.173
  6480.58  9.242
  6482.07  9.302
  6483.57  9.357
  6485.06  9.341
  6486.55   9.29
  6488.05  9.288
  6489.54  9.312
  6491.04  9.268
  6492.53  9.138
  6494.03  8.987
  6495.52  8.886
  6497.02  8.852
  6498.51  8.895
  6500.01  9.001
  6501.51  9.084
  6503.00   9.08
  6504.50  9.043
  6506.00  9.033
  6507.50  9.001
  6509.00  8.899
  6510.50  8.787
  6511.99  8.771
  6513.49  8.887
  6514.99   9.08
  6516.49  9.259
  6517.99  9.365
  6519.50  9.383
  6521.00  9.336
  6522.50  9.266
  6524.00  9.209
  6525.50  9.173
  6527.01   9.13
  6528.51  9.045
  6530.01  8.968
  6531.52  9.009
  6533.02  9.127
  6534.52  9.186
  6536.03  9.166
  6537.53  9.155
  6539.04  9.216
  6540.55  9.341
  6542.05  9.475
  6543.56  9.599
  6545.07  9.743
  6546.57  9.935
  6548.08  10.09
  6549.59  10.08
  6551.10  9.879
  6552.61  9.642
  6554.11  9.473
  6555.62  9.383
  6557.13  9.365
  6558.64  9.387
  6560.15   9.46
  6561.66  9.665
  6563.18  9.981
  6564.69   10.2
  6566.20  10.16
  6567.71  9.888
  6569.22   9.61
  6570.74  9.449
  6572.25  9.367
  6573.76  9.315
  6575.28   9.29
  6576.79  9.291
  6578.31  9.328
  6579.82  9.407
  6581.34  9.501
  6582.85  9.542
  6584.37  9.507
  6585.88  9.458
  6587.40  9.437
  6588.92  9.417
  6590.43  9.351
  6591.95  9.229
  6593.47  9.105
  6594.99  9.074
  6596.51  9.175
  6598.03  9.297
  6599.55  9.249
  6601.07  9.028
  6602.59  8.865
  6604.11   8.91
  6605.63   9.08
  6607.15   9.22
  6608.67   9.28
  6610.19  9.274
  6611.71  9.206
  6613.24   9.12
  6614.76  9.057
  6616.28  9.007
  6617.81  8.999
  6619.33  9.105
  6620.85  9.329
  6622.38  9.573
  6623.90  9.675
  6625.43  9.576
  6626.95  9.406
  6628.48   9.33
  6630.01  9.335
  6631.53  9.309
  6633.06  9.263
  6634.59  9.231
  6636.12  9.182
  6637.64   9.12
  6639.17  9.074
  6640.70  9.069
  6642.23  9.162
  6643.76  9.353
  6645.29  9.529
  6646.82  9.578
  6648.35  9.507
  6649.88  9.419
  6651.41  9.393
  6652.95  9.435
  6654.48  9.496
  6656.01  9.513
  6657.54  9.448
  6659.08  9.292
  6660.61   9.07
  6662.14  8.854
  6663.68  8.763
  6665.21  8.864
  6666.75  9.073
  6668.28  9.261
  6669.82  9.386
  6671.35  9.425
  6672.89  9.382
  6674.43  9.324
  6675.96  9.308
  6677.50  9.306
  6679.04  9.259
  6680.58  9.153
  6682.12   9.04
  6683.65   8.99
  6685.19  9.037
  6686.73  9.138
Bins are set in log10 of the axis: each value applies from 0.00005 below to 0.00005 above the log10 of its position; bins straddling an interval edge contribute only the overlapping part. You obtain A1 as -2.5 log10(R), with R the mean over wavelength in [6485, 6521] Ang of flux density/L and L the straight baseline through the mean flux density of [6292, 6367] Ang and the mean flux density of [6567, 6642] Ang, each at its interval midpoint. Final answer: 0.02 mag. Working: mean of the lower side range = 9.16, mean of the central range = 9.08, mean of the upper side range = 9.28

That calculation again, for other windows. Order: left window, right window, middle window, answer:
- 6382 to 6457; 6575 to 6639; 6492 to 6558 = 0.01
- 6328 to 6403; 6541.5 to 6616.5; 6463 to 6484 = 0.04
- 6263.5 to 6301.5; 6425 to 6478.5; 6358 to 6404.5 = -0.02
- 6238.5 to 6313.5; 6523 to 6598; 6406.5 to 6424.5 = -0.01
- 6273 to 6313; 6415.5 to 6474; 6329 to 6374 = -0.04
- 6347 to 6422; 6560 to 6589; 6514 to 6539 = 0.04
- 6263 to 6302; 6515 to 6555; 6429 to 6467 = 0.00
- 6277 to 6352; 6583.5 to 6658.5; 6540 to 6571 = -0.05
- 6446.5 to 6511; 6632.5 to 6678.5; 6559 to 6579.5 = -0.05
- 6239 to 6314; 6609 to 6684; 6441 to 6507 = 0.01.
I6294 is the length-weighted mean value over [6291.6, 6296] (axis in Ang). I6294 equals 7.85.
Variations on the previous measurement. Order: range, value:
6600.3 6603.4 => 8.95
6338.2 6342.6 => 9.18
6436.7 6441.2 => 9.25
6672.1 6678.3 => 9.32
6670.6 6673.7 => 9.38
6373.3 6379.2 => 8.97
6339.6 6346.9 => 9.09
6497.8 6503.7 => 9.02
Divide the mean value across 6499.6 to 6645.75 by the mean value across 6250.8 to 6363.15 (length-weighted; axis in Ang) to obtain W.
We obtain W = 1.02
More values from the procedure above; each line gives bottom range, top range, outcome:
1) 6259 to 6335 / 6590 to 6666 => 1.01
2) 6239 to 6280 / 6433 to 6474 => 0.97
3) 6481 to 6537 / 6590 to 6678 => 1.01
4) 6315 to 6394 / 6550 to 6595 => 1.03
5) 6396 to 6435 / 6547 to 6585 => 1.02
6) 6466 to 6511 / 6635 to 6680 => 1.03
